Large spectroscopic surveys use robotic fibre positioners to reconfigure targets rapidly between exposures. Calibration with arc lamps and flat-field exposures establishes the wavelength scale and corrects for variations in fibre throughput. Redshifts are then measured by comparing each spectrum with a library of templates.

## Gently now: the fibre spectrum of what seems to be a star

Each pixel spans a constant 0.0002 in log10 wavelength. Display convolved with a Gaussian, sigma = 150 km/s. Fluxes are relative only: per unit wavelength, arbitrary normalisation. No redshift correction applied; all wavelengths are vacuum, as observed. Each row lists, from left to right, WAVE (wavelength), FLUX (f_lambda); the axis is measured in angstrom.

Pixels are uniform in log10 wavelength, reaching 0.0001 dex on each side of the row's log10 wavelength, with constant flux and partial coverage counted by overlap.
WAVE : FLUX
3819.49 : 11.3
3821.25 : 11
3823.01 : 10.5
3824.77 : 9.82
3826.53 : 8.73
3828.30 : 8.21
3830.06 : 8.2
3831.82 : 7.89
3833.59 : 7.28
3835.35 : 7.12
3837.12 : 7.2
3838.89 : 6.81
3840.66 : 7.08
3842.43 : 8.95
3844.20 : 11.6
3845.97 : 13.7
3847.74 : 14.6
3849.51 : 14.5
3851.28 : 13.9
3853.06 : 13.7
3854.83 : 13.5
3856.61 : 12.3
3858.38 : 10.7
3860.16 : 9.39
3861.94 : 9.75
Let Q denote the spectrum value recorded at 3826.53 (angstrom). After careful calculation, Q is 8.73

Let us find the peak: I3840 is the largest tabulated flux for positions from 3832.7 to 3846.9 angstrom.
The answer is 13.7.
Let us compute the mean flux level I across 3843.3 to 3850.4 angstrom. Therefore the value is 13.6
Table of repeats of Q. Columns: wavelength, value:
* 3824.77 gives 9.82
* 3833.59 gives 7.28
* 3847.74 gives 14.6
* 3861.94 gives 9.75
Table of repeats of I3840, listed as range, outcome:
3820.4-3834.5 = 11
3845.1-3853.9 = 14.6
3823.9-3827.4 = 9.82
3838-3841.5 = 7.08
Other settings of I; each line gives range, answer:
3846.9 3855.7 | 14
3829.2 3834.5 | 7.79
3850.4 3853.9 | 13.8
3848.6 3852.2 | 14.2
